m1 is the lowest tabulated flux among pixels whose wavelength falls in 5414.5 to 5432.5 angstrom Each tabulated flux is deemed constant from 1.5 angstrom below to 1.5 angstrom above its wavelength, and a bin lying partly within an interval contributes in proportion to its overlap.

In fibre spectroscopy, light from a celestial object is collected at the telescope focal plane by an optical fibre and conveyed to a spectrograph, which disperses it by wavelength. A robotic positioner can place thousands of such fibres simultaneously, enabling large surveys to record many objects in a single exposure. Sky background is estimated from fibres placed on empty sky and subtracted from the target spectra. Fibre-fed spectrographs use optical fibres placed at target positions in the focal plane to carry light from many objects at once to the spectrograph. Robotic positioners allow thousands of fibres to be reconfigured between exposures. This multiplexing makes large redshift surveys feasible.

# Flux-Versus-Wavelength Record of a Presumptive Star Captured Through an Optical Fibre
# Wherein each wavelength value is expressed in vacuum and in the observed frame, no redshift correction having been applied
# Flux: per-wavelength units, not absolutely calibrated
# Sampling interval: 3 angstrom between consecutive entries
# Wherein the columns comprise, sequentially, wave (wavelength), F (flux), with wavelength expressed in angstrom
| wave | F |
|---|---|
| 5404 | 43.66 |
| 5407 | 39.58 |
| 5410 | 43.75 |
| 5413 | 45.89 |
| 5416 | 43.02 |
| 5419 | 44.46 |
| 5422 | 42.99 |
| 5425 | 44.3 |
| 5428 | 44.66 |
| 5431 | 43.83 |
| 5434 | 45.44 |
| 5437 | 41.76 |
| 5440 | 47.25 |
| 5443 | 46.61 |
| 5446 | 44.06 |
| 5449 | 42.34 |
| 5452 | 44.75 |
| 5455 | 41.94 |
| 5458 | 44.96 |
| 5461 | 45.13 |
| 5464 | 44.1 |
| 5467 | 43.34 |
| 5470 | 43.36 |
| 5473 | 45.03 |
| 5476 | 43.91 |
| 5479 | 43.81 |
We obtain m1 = 42.99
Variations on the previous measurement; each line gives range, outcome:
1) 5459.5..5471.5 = 43.34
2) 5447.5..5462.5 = 41.94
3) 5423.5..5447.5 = 41.76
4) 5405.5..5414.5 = 39.58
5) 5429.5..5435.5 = 43.83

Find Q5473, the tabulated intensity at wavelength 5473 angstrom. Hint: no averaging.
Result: 45.03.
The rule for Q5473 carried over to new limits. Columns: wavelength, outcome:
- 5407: 39.58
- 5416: 43.02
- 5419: 44.46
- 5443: 46.61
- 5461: 45.13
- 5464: 44.1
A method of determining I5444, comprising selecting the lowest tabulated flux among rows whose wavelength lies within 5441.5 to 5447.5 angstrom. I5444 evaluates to 44.06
